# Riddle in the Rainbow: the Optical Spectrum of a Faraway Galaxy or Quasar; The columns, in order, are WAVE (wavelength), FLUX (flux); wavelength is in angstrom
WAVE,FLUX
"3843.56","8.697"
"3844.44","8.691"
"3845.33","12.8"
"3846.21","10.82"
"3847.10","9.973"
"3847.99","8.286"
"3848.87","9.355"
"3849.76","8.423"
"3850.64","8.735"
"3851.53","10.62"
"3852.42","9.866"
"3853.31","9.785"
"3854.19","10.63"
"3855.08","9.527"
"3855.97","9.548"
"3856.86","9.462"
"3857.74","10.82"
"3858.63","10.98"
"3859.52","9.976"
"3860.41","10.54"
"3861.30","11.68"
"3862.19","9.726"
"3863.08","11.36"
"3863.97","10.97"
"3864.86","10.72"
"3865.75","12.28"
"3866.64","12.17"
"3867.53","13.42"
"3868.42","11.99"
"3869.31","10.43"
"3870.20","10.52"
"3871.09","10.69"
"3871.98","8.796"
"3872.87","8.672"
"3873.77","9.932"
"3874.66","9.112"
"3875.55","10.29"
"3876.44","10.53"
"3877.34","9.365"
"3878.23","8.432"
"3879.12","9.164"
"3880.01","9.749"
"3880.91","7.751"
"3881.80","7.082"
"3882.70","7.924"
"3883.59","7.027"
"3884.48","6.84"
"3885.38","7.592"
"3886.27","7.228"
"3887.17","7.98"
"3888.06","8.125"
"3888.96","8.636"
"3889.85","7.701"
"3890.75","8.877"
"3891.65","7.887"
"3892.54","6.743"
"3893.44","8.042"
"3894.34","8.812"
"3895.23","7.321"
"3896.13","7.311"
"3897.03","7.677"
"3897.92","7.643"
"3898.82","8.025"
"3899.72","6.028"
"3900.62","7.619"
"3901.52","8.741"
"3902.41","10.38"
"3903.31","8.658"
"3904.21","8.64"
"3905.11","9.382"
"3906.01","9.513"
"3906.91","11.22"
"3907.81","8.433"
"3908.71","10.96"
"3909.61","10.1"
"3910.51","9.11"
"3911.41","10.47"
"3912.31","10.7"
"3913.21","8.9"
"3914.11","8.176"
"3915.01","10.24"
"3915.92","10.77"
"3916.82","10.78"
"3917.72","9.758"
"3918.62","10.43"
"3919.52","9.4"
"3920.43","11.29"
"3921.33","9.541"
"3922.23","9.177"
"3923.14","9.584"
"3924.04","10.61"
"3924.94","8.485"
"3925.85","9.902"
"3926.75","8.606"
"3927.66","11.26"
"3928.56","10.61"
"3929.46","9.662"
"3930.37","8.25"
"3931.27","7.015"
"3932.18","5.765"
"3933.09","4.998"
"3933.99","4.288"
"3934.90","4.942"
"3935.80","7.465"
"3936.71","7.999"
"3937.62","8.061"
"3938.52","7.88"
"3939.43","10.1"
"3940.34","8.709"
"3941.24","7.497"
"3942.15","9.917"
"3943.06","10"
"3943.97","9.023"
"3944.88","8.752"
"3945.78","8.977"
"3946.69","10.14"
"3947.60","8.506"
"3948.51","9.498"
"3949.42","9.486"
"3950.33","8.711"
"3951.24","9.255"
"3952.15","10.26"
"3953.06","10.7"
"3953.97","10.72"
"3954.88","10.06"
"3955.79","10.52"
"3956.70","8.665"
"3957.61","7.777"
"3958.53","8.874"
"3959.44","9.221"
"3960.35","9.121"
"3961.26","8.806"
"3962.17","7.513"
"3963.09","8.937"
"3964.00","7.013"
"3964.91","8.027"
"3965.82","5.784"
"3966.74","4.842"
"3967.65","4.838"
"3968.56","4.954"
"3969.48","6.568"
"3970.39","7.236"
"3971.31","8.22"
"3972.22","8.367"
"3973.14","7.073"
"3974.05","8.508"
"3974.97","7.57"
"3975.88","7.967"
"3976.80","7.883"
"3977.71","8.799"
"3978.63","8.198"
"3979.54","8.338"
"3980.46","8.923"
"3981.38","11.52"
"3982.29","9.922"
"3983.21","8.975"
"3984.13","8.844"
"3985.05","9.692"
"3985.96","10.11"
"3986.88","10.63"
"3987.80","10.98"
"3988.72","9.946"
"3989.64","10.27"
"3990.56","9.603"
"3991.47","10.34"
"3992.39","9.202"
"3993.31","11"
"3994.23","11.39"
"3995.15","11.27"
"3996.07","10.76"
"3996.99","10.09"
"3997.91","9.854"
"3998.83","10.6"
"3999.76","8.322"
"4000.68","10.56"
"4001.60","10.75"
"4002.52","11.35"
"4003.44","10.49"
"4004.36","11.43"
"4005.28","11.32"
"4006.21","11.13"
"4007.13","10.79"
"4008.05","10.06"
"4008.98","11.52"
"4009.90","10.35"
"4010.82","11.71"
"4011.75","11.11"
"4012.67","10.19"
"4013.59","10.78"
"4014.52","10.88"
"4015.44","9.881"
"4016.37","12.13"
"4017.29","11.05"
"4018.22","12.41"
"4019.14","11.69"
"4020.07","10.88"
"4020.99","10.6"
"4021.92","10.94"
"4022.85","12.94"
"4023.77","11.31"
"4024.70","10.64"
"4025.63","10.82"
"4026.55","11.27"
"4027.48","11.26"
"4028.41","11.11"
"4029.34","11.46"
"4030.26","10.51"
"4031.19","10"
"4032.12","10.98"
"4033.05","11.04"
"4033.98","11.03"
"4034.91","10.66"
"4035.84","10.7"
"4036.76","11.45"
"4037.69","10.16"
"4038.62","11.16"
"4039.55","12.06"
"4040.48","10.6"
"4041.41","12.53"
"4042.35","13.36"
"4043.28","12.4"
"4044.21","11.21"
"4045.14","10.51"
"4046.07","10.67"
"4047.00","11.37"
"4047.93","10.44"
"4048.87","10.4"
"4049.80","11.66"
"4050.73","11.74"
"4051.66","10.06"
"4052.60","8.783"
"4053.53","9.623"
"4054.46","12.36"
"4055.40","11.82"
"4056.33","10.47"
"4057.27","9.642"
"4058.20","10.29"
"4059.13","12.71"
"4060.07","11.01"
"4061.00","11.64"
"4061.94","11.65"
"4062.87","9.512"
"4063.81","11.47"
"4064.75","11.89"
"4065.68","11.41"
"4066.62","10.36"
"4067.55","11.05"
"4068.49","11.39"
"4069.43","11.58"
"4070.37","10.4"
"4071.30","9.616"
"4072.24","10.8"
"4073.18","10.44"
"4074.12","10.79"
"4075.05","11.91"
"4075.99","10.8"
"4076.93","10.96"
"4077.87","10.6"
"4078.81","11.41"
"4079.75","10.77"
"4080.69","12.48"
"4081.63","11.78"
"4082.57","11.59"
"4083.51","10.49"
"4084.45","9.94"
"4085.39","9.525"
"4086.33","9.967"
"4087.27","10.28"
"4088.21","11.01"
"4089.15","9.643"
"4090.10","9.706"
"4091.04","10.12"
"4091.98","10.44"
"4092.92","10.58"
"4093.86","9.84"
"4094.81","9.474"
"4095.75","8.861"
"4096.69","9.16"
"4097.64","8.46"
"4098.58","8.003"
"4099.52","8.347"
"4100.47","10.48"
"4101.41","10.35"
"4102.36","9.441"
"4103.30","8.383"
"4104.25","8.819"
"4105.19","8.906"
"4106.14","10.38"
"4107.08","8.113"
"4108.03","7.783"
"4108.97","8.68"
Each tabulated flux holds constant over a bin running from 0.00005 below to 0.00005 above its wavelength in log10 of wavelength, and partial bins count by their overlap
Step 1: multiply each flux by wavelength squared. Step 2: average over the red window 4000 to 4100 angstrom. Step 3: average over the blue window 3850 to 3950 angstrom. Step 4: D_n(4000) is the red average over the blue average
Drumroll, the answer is 1.27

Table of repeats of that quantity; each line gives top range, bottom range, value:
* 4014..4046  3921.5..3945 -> 1.40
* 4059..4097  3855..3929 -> 1.25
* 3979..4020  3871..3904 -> 1.34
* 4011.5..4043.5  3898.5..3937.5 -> 1.32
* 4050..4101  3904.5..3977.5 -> 1.29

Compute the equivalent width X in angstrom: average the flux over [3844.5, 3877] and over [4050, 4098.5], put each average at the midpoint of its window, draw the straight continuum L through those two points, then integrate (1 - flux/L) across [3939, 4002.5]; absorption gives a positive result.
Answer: 8.7 angstrom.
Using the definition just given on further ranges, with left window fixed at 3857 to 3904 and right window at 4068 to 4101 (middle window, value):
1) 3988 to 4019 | -2.62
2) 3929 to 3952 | 3.09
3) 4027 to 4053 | -2.53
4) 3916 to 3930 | -0.83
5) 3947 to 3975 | 3.92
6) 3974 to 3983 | 0.87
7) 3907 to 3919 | -0.78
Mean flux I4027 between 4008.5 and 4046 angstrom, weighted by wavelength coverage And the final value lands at 11.2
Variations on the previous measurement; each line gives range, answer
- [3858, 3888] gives 9.71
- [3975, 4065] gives 10.7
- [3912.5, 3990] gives 8.75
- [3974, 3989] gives 9.23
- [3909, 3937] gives 8.99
